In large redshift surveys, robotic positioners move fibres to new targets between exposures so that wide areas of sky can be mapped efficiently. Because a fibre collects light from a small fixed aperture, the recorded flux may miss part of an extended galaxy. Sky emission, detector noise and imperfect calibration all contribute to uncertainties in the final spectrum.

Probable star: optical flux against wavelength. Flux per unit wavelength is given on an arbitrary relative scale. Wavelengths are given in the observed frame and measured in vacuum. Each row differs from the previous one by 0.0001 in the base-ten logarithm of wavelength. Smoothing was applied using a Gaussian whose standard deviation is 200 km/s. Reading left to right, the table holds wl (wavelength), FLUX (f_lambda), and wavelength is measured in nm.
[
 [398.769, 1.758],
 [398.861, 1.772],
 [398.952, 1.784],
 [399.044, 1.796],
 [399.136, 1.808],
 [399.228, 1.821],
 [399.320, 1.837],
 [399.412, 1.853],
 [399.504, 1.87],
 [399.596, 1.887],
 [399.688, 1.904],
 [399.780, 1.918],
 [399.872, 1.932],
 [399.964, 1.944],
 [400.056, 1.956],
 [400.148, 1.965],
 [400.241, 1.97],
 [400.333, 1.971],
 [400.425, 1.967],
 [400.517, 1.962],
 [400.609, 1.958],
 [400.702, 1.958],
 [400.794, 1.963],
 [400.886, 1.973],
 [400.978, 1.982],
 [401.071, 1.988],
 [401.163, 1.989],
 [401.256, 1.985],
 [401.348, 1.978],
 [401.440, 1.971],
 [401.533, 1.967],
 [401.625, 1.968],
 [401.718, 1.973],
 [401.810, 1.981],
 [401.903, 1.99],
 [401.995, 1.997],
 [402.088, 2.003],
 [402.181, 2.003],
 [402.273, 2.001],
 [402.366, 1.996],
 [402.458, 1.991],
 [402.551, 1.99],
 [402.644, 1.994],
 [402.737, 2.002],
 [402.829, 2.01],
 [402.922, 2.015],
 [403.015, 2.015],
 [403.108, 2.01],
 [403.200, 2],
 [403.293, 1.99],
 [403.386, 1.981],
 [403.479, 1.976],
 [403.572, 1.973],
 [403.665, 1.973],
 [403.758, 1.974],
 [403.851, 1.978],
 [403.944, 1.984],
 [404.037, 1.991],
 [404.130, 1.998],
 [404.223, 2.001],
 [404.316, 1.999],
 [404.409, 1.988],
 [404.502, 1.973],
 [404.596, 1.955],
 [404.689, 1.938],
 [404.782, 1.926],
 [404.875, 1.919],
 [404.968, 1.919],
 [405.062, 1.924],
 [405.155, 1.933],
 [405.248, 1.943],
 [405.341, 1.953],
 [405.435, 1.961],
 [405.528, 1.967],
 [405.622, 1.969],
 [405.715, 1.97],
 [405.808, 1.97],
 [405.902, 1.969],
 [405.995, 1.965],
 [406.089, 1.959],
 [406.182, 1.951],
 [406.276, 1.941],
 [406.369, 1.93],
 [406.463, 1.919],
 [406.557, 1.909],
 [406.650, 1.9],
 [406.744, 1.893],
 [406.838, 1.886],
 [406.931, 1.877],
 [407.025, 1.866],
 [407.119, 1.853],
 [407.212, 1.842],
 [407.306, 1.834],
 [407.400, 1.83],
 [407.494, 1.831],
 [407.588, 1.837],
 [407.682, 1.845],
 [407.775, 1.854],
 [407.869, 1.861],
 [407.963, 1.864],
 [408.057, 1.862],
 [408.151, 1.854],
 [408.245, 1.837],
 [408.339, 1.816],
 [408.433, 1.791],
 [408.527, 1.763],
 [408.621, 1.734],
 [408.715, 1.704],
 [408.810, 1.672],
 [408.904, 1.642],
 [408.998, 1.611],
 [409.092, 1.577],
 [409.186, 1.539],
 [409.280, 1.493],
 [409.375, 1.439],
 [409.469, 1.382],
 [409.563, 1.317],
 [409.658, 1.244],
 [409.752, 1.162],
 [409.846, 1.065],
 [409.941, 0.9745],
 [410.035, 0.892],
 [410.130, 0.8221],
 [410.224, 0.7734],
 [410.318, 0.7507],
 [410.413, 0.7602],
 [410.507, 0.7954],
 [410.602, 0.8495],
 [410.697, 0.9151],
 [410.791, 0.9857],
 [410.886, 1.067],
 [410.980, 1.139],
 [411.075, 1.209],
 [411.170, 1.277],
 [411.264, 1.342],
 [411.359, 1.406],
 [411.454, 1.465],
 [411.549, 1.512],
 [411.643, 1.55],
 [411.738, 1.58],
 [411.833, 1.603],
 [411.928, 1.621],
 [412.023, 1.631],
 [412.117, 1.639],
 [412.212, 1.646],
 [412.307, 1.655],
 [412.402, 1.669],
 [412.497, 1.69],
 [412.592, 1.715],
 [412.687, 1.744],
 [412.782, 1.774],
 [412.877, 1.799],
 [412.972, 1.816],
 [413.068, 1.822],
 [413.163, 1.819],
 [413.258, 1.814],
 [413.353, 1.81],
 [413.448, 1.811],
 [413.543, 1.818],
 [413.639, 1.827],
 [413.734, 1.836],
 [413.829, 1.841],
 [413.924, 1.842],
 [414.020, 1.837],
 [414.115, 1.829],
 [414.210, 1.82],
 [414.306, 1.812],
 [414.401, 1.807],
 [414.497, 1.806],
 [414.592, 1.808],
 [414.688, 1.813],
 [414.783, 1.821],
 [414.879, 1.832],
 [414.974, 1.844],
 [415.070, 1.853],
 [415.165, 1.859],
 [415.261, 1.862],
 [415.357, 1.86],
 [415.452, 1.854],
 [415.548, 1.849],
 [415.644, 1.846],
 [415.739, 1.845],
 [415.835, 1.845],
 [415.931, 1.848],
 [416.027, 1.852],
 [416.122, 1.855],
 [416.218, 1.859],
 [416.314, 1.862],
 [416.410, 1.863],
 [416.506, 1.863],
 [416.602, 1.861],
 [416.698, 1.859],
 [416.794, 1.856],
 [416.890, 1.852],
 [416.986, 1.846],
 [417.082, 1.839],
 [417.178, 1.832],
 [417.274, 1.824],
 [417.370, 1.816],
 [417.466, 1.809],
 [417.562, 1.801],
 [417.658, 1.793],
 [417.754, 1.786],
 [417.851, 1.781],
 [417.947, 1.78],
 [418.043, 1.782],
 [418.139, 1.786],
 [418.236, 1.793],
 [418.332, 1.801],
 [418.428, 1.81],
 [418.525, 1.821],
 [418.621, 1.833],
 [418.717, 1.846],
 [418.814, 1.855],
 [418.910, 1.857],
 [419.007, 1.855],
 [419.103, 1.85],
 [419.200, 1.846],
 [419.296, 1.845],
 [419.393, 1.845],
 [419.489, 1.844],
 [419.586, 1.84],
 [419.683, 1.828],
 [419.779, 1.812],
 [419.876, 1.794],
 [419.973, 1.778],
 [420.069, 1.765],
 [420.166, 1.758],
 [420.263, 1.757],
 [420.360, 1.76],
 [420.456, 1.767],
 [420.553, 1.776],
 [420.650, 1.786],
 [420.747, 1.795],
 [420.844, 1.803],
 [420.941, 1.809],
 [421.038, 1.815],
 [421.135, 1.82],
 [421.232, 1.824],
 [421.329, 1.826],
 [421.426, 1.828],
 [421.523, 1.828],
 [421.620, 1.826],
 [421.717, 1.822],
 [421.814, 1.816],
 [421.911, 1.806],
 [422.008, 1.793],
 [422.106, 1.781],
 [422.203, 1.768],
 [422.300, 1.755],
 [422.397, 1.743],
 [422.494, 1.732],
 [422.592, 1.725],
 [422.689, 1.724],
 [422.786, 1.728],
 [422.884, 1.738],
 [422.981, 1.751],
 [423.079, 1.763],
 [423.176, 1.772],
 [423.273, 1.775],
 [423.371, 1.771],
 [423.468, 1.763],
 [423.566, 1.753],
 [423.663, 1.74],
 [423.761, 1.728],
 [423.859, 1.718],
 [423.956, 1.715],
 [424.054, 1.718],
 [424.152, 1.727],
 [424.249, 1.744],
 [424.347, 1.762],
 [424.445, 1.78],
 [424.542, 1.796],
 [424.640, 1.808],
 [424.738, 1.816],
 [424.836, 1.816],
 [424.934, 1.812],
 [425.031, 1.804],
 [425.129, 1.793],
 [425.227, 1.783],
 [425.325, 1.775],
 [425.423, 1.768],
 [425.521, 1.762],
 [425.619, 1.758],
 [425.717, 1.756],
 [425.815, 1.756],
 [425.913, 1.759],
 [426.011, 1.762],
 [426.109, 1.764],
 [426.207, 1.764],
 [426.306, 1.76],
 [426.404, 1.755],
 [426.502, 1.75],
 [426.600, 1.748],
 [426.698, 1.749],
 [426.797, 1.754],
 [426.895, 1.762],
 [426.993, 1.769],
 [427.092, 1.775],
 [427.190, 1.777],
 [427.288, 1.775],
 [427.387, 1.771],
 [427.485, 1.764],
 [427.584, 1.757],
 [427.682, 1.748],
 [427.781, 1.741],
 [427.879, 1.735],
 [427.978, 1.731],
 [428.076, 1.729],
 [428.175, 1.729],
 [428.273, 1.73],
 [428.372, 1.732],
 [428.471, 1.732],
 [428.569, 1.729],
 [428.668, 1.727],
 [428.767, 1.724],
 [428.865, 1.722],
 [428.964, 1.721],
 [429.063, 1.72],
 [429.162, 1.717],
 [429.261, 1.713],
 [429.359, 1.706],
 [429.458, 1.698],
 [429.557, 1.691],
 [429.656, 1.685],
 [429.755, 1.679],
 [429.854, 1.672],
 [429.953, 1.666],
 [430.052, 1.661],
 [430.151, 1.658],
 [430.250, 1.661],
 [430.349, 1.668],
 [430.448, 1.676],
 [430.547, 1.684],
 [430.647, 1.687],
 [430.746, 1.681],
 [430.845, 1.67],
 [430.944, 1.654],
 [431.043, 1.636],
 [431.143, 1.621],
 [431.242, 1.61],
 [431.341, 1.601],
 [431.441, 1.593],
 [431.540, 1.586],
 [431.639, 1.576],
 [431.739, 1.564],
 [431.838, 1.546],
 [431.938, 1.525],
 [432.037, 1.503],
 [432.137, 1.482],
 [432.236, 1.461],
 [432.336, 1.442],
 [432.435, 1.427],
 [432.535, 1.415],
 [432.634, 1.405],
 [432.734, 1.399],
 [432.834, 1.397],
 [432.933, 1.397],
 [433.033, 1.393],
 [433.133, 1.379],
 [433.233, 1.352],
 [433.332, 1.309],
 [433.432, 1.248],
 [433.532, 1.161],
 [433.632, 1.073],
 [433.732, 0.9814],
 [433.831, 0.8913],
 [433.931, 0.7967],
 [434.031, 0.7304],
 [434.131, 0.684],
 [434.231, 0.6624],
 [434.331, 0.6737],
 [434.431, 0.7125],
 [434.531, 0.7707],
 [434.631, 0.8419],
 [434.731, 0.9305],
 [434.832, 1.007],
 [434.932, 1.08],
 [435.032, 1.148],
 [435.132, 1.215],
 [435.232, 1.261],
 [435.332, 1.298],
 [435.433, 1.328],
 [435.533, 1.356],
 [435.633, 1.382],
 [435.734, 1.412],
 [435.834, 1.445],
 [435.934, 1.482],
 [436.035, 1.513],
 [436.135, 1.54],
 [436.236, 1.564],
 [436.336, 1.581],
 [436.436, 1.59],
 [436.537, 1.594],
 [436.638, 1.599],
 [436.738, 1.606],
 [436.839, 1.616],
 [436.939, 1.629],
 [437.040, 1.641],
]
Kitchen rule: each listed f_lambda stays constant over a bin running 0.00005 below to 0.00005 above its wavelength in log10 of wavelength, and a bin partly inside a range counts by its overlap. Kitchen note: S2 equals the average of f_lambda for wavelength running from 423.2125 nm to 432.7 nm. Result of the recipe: 1.7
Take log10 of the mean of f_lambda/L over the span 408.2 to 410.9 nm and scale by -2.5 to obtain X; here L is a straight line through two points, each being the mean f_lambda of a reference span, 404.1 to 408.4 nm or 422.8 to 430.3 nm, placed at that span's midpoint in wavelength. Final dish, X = 0.413 mag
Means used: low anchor 1.91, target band 1.29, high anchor 1.74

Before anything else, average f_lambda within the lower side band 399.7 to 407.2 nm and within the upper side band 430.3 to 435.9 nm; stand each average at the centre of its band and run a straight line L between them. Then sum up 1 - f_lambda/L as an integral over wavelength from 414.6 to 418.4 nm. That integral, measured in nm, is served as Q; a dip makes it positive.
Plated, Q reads -0.355 nm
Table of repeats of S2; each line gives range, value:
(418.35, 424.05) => 1.79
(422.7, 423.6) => 1.76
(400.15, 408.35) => 1.95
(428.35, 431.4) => 1.68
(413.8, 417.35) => 1.84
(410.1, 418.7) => 1.67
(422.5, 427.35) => 1.76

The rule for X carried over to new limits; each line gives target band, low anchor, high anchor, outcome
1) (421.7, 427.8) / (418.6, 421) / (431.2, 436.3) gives -0.10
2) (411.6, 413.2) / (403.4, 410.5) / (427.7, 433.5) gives 0.01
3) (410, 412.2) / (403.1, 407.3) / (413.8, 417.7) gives 0.48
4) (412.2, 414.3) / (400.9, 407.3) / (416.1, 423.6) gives 0.05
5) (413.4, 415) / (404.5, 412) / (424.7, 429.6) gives -0.10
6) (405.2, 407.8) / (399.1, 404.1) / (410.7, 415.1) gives -0.04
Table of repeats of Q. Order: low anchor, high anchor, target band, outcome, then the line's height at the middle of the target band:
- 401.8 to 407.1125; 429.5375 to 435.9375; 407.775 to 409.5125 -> 0.17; 1.87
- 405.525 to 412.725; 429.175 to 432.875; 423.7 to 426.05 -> -0.26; 1.59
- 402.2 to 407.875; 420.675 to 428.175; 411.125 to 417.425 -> 0.31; 1.86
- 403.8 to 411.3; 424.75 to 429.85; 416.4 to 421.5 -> -0.32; 1.71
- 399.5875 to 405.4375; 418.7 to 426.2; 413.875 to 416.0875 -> 0.02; 1.85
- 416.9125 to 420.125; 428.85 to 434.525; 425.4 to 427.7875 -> -0.27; 1.58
